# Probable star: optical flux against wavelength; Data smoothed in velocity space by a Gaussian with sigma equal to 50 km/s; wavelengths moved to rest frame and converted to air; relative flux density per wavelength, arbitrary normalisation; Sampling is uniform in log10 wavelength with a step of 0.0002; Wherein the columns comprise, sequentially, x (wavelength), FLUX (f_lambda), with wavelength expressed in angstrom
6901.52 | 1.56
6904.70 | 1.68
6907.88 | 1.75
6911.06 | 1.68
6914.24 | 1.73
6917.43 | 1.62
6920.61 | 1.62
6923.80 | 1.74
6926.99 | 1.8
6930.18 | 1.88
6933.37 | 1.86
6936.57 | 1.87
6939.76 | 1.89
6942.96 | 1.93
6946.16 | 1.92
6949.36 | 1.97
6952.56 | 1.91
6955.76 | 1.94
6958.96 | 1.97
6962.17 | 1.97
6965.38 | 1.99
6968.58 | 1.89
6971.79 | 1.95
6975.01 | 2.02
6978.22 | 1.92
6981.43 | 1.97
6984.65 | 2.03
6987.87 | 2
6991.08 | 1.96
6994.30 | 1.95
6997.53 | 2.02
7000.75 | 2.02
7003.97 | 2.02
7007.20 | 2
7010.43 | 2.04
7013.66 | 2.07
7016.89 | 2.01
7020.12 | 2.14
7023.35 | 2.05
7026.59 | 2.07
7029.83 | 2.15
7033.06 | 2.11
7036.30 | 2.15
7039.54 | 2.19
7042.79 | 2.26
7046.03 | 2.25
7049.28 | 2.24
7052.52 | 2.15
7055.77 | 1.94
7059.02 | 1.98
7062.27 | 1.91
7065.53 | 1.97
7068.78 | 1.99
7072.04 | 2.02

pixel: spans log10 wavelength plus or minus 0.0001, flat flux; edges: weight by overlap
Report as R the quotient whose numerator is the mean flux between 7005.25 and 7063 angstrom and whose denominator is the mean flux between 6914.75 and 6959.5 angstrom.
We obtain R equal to 1.14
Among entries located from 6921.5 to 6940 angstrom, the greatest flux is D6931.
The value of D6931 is 1.89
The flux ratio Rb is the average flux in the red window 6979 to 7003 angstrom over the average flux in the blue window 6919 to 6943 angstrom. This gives 1.10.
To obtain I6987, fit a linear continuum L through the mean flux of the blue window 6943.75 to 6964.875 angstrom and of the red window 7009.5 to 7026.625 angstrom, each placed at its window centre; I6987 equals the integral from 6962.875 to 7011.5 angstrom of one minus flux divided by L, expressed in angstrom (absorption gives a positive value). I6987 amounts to 0.6 angstrom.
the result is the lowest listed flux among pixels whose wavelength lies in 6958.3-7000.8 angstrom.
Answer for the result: 1.89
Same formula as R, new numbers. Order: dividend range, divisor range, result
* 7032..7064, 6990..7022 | 1.05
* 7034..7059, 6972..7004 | 1.08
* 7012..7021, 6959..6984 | 1.05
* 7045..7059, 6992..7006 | 1.06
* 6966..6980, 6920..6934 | 1.09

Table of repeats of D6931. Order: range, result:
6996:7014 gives 2.07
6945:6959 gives 1.97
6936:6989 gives 2.03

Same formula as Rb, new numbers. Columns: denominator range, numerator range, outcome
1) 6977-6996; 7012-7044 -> 1.07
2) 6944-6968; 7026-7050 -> 1.12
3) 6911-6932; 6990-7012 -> 1.16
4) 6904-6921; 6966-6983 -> 1.16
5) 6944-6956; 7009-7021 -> 1.07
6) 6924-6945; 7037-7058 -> 1.16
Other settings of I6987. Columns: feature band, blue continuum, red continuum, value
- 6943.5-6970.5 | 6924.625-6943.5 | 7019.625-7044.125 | -0.2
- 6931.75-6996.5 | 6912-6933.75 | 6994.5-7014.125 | -2.2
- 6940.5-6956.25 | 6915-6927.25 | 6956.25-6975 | -0.7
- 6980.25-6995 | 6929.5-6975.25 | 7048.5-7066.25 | -0.2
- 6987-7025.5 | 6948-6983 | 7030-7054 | 1.0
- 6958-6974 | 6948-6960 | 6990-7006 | 0.0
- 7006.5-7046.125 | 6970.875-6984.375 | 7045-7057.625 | -0.6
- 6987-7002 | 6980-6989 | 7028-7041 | 0.3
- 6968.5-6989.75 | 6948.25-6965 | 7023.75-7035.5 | 0.3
